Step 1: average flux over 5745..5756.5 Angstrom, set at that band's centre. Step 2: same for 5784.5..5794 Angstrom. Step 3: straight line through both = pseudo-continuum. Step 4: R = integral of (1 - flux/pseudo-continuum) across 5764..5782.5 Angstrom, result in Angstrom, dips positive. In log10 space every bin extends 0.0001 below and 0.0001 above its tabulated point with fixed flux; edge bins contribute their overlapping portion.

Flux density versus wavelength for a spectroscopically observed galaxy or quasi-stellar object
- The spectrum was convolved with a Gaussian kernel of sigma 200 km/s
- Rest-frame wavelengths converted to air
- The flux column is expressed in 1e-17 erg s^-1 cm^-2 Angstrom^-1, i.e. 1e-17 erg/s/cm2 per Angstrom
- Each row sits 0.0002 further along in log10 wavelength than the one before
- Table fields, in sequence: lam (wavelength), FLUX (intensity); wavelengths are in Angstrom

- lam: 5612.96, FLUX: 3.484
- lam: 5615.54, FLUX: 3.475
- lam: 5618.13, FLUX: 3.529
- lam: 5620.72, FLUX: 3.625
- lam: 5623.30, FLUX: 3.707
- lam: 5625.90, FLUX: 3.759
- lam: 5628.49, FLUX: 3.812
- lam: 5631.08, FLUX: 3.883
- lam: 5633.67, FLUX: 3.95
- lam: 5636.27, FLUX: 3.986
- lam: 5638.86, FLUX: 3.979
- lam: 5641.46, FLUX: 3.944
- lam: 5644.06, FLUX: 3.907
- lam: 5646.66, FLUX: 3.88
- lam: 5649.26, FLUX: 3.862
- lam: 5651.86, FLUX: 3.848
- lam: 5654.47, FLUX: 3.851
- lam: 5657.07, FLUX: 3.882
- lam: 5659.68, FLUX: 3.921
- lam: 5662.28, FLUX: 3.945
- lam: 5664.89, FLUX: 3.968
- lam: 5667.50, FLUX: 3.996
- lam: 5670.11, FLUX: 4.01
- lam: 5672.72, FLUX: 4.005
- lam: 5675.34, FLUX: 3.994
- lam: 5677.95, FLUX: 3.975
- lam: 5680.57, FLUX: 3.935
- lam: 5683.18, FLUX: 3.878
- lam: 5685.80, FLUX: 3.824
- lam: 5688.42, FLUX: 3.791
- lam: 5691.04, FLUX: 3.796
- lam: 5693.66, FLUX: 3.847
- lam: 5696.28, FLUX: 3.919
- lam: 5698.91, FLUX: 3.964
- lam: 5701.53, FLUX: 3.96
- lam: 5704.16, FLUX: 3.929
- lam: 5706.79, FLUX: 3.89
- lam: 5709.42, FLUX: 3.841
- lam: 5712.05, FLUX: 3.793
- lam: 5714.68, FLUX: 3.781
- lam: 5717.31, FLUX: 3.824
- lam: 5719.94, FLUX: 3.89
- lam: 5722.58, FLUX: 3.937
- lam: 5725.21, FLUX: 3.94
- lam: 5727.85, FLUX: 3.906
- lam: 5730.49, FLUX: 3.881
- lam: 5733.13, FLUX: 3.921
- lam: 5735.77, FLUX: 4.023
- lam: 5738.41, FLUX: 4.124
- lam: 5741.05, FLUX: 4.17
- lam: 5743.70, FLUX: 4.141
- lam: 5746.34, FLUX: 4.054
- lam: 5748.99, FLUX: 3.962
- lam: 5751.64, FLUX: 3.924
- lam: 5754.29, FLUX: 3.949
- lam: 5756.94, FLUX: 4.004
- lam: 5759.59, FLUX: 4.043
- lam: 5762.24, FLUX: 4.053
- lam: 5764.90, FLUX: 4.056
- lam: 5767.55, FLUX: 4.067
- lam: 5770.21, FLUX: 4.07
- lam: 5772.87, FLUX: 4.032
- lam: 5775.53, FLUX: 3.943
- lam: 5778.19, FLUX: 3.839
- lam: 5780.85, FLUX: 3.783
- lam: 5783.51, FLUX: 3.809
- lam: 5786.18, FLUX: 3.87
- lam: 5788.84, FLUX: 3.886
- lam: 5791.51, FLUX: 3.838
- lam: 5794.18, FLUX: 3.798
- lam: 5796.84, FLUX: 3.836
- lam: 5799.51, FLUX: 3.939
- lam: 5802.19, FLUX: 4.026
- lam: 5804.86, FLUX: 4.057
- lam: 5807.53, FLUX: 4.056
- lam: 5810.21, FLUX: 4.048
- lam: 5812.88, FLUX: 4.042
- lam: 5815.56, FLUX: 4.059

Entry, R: -0.3 Angstrom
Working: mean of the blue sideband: 3.98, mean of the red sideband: 3.85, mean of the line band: 3.97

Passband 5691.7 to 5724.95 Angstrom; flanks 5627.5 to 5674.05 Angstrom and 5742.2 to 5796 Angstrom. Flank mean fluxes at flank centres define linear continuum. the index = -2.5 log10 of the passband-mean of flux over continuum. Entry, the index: 0.02 mag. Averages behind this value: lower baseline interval 3.92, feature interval 3.88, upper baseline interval 3.96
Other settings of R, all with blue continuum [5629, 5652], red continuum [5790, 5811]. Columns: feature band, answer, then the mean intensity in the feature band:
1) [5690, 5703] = 0.1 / 3.9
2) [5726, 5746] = -0.5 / 4.02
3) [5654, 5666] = 0.0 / 3.92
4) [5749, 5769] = -0.4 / 4.01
